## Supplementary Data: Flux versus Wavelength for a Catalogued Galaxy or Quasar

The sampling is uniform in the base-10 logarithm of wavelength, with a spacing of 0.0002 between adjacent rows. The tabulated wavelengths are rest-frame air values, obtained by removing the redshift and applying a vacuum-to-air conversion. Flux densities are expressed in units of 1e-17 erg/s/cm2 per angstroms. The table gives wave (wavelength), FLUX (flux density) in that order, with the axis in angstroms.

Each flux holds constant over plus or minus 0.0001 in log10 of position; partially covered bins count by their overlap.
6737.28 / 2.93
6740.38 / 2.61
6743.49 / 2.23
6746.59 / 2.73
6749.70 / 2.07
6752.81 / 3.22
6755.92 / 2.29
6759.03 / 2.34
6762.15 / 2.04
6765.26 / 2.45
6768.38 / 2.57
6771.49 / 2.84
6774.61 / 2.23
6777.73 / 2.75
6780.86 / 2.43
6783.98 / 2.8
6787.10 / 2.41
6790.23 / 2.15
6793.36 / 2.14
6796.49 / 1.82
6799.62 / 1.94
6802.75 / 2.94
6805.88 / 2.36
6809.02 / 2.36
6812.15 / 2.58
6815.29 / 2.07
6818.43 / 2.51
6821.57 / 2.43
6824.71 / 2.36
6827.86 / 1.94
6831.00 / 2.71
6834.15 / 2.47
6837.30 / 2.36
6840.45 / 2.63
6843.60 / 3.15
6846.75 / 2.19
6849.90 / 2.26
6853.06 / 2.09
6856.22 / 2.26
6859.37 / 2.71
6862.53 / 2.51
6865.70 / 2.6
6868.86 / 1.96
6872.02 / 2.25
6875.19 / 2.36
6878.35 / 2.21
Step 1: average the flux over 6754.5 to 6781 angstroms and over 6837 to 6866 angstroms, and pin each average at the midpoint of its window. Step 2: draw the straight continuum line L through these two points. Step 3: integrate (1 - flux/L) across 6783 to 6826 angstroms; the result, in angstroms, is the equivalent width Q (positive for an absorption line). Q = 1.98 angstroms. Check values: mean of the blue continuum 2.44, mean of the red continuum 2.48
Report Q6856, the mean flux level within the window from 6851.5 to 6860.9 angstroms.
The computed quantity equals 2.35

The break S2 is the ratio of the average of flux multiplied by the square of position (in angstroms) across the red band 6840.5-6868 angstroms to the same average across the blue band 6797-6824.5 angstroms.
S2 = 1.05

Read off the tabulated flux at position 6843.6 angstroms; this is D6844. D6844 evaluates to 3.15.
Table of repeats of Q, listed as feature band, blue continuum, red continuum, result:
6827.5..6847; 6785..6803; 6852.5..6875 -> -2.2 angstroms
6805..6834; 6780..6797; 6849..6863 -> -0.5 angstroms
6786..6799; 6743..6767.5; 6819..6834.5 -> 1.6 angstroms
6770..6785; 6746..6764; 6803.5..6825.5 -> -1.1 angstroms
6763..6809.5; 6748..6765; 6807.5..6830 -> -0.8 angstroms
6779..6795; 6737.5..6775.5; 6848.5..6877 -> 0.4 angstroms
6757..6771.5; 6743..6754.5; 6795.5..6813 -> 0.7 angstroms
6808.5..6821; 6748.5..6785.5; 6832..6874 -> 0.4 angstroms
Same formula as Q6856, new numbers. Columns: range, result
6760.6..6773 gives 2.48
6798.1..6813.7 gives 2.44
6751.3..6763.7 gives 2.47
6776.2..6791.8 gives 2.51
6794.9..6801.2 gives 1.88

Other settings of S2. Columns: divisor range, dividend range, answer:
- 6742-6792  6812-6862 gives 1.00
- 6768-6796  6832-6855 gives 1.02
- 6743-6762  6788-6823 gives 0.95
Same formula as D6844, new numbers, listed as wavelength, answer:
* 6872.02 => 2.25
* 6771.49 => 2.84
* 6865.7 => 2.6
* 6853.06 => 2.09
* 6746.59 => 2.73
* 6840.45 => 2.63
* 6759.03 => 2.34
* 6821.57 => 2.43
